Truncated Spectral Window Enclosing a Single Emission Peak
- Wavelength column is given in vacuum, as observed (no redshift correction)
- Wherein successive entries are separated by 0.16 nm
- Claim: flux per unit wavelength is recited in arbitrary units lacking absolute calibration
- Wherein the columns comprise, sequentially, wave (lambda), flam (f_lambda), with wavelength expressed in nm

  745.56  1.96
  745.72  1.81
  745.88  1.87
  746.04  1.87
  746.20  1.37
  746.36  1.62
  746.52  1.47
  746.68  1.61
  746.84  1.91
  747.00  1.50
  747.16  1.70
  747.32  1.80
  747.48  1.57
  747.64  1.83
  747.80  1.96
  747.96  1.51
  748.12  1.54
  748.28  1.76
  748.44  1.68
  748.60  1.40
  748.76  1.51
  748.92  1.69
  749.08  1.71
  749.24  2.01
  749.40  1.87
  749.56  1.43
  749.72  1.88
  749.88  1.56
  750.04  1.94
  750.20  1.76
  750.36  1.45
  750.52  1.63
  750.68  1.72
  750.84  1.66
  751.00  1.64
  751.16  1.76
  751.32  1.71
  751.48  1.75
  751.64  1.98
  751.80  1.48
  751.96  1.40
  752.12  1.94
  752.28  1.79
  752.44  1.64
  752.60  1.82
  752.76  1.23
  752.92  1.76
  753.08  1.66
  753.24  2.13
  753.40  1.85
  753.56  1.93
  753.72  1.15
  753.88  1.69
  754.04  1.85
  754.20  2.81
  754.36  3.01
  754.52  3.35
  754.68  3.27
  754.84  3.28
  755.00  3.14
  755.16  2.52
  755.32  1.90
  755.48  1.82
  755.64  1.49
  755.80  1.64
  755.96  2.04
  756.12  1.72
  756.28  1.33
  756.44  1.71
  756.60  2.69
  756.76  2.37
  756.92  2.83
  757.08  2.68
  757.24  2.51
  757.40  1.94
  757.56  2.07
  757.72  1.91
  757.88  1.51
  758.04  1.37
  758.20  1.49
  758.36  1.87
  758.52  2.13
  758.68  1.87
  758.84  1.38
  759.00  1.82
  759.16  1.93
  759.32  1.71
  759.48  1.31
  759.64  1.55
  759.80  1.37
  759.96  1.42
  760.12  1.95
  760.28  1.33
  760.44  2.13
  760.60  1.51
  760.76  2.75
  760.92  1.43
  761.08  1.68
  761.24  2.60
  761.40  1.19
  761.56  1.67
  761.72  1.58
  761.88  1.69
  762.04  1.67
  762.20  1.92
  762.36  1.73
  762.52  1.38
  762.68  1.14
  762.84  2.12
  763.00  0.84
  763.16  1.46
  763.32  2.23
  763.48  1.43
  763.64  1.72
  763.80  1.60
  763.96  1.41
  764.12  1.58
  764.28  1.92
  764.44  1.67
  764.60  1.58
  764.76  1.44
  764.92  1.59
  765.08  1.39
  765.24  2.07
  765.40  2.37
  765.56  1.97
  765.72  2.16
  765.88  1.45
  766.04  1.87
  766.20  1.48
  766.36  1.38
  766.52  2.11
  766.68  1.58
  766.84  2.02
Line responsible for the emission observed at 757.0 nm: [N II]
